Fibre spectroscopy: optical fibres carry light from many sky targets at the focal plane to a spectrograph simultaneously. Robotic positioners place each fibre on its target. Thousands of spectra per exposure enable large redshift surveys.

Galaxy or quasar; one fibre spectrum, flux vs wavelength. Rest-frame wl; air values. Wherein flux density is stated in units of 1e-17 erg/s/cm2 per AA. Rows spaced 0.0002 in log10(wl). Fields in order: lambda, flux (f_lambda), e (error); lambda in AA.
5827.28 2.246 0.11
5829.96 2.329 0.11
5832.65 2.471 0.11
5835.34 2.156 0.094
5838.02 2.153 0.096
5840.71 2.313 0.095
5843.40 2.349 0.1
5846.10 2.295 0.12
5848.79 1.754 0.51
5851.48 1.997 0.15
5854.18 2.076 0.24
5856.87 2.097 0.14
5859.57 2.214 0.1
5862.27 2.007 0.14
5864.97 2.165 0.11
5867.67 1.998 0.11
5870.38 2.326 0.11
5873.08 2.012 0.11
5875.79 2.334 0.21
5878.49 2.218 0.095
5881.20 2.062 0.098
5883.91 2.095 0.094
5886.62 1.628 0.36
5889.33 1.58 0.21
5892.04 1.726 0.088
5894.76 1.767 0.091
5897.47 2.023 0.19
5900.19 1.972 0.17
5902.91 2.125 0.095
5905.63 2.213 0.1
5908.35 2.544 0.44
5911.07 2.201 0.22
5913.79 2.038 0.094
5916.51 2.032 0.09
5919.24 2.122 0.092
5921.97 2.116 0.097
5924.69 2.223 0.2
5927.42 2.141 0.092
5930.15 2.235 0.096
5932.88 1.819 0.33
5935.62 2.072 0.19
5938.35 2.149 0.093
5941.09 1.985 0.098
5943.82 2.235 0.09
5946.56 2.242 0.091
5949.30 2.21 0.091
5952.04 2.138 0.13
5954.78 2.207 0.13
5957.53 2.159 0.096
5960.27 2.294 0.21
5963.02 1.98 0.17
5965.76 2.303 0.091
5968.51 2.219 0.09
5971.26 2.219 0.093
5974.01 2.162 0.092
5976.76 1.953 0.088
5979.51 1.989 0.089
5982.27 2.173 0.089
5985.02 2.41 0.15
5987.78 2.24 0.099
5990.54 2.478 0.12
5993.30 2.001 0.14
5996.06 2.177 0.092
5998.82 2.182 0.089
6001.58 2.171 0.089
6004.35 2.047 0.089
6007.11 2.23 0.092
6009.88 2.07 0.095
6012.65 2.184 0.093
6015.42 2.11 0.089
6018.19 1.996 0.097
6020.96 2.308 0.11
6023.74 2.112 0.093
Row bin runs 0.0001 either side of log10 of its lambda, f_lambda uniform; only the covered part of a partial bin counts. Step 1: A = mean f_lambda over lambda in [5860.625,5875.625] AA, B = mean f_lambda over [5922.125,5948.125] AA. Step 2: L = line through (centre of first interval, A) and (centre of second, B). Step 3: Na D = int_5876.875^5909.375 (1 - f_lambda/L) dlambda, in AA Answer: 2.0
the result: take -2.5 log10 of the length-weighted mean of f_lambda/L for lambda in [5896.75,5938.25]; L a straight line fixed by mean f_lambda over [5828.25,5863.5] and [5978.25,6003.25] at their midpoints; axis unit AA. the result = 0.030 mag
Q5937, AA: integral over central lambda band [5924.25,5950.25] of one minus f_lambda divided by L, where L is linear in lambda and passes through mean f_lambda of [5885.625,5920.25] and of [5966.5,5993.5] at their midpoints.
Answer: -0.5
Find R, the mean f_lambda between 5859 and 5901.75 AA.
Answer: 2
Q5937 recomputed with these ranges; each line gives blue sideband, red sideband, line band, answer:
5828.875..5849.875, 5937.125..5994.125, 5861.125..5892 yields 2.66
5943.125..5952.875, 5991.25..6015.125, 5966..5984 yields 0.32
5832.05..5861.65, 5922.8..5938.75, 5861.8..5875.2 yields 0.15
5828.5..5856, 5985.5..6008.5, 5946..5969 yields 0.04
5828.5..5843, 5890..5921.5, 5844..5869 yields 1.64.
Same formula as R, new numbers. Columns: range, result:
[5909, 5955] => 2.13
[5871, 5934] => 2.06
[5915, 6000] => 2.16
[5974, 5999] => 2.18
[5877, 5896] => 1.87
